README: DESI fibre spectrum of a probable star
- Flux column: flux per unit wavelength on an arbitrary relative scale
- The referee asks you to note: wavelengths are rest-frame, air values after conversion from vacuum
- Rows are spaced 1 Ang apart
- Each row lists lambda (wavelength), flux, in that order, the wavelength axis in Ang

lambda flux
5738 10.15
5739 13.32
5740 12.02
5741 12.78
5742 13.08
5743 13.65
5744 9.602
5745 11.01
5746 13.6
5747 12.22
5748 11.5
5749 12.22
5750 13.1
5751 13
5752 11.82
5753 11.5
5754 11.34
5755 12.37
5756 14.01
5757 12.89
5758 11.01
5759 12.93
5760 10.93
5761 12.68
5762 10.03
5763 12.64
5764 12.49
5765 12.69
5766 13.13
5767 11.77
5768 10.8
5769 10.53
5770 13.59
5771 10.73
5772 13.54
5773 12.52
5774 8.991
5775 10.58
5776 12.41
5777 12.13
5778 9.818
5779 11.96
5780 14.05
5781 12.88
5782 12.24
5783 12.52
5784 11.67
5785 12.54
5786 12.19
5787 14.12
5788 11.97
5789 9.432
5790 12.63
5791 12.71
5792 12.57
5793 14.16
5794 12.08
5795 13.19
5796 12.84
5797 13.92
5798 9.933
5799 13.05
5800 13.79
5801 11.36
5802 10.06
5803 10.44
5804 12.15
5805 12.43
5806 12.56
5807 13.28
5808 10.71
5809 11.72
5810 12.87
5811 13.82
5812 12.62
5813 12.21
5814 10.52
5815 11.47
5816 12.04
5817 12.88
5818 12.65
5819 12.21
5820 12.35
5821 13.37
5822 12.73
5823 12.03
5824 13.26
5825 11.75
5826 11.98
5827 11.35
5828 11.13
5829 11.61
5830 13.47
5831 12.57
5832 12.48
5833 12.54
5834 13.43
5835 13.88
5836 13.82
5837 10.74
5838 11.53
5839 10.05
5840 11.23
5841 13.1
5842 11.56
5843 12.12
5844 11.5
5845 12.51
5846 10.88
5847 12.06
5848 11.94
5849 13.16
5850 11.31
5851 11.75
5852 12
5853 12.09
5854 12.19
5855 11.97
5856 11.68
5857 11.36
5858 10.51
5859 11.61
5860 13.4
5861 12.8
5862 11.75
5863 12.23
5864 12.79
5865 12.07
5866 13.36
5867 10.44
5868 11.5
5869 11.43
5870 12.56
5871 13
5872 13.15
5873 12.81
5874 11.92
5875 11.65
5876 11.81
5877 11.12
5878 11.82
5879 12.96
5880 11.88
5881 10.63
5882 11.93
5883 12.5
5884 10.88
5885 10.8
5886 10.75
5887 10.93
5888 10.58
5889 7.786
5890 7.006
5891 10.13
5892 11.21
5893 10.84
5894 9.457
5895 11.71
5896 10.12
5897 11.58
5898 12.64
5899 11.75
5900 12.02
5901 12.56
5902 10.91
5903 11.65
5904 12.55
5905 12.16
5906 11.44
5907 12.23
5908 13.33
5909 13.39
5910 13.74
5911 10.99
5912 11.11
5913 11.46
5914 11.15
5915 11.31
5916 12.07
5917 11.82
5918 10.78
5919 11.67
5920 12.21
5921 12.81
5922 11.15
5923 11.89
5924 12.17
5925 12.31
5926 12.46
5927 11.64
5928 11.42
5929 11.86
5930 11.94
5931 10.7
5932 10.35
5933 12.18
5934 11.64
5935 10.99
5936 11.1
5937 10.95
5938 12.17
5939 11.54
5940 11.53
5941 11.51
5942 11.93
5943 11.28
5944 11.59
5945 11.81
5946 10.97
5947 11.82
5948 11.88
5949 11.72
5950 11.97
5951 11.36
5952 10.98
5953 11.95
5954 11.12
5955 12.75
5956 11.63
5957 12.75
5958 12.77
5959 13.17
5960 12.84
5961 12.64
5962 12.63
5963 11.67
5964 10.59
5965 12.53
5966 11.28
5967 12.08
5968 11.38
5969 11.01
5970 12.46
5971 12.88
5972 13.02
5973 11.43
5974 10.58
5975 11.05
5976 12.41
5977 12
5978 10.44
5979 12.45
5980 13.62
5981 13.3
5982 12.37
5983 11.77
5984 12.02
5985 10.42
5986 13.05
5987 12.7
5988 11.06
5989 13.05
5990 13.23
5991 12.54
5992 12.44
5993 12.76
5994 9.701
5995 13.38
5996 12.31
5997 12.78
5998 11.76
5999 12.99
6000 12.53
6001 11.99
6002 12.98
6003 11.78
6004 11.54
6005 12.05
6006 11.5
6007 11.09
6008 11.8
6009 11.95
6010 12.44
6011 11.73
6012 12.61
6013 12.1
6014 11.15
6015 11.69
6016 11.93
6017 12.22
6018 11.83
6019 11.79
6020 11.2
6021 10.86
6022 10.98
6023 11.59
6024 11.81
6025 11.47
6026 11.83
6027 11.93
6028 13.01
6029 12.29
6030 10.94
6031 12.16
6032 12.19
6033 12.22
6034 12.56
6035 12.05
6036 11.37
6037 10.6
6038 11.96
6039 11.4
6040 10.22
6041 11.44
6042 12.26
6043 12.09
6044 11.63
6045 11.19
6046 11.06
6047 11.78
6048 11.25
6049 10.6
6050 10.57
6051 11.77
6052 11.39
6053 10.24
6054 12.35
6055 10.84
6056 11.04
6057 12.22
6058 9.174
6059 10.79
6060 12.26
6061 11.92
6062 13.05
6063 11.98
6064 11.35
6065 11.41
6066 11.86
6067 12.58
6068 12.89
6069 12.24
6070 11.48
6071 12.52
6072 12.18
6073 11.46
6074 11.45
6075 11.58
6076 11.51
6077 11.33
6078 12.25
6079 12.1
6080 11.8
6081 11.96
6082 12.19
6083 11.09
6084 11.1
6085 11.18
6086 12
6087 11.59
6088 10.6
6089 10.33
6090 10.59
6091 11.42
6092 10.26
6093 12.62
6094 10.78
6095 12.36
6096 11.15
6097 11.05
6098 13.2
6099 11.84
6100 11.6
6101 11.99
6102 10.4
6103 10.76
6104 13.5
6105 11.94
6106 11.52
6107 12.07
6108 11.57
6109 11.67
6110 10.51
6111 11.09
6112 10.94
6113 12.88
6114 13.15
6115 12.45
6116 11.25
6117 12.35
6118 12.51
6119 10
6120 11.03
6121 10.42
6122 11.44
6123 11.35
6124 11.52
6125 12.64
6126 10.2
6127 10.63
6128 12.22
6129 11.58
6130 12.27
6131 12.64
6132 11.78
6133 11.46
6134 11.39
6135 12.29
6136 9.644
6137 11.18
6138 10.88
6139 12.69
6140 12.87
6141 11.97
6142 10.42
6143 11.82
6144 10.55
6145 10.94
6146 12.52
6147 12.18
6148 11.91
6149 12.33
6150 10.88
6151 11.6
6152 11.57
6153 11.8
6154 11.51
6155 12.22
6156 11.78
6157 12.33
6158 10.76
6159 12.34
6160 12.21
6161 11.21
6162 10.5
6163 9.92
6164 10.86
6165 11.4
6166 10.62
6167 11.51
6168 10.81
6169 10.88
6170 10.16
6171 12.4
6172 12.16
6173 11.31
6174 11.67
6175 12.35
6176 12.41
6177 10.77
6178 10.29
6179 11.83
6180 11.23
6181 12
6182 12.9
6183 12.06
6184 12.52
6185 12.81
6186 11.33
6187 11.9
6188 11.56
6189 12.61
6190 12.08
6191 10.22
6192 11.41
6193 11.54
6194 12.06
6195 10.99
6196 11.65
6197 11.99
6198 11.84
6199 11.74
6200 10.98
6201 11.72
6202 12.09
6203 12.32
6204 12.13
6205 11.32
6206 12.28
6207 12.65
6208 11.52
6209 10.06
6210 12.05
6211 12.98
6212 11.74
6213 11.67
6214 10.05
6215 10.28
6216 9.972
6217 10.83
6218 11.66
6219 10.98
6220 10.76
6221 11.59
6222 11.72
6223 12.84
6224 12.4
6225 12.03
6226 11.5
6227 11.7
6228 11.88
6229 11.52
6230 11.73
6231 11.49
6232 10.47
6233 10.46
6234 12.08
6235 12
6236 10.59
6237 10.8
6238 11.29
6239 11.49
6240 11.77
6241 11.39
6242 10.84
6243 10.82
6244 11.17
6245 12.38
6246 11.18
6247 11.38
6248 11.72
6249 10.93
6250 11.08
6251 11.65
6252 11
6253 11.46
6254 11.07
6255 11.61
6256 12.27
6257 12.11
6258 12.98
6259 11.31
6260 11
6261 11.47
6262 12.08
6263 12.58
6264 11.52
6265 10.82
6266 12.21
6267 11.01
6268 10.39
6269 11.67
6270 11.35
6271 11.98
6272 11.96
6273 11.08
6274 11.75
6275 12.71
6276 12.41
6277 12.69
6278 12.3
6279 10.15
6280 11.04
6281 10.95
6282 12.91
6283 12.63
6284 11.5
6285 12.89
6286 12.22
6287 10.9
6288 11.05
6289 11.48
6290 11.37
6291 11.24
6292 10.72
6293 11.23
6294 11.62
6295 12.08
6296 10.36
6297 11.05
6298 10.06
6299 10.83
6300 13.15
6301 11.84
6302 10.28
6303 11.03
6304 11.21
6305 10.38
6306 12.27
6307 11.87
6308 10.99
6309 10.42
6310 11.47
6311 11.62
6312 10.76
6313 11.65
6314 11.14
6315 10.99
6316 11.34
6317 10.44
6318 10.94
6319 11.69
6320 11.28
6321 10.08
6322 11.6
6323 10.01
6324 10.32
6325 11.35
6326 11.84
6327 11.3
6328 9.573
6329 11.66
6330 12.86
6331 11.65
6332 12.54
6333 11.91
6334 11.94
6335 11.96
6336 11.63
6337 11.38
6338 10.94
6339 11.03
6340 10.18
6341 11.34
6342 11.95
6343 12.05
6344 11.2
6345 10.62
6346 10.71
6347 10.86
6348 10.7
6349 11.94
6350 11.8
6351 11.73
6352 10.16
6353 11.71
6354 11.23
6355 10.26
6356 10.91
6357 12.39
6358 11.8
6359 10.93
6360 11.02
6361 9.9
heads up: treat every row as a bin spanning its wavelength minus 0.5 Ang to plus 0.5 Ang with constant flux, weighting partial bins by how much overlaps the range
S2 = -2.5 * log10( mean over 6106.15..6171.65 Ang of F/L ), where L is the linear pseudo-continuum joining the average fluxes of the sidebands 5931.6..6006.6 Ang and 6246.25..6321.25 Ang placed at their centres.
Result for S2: 0.02 mag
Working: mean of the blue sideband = 12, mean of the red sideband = 11.5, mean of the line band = 11.5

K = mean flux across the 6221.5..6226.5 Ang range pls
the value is 12.1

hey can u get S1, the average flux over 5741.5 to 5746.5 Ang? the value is 12.2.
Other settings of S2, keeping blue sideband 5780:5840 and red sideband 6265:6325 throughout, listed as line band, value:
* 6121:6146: 0.01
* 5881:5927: 0.06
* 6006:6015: 0.01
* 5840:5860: 0.03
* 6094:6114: 0.00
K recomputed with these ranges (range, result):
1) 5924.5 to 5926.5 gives 12.4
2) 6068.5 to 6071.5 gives 12.1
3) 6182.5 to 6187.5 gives 12.1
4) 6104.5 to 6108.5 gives 11.8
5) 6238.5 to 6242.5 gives 11.4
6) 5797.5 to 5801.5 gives 12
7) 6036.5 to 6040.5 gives 11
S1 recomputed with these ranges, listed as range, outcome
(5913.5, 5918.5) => 11.4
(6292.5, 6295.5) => 11.6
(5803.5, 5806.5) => 12.4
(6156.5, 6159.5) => 11.8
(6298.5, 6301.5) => 11.9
